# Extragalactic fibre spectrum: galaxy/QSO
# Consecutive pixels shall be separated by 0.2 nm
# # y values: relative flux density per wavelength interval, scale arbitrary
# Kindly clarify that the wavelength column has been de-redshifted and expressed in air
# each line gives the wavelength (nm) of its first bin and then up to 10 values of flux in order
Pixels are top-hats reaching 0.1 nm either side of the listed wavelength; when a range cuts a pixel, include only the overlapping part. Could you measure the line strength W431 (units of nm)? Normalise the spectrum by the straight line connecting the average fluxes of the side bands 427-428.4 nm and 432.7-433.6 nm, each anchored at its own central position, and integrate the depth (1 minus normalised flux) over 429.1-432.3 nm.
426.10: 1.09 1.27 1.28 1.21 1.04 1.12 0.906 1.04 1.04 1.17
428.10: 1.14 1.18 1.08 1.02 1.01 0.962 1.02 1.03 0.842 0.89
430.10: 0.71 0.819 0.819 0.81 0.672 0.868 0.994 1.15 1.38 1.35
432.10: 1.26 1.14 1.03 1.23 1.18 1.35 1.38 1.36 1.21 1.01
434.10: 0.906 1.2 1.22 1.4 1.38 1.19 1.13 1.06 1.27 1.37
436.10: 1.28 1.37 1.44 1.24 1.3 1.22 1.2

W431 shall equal 0.61 nm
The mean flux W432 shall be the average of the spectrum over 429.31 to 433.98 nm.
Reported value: 1.06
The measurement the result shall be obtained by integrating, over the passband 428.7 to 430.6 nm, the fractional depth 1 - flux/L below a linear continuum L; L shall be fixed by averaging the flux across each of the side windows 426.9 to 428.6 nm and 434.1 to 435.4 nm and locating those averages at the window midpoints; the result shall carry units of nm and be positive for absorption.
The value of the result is 0.362 nm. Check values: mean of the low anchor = 1.08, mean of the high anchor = 1.23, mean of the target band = 0.907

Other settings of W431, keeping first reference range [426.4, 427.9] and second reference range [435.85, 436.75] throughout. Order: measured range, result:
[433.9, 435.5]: 0.146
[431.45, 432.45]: -0.020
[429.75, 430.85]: 0.350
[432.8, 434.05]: 0.030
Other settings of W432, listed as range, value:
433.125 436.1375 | 1.23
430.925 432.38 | 1.14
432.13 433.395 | 1.22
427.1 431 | 0.96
